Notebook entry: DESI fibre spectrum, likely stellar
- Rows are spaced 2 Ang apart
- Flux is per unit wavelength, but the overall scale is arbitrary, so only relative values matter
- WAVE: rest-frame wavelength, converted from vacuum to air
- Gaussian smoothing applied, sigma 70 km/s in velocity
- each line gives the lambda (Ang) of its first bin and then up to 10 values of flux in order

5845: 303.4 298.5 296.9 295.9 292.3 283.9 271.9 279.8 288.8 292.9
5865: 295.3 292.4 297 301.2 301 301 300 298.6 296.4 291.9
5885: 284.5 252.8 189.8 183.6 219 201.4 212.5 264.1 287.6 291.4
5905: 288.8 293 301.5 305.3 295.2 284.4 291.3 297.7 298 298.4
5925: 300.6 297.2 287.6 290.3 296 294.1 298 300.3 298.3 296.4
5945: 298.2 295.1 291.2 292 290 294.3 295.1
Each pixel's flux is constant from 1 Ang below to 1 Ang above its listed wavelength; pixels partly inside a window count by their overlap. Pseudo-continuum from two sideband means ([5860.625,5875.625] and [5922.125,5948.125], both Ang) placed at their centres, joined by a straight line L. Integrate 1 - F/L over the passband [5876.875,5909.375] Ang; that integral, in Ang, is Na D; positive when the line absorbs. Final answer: 3.9 Ang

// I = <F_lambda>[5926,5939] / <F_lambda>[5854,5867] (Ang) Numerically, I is 1.0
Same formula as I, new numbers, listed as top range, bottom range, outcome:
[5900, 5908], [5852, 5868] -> 1.01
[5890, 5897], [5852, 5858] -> 0.72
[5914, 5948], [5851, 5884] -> 1.01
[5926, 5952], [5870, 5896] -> 1.12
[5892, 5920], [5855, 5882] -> 0.93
